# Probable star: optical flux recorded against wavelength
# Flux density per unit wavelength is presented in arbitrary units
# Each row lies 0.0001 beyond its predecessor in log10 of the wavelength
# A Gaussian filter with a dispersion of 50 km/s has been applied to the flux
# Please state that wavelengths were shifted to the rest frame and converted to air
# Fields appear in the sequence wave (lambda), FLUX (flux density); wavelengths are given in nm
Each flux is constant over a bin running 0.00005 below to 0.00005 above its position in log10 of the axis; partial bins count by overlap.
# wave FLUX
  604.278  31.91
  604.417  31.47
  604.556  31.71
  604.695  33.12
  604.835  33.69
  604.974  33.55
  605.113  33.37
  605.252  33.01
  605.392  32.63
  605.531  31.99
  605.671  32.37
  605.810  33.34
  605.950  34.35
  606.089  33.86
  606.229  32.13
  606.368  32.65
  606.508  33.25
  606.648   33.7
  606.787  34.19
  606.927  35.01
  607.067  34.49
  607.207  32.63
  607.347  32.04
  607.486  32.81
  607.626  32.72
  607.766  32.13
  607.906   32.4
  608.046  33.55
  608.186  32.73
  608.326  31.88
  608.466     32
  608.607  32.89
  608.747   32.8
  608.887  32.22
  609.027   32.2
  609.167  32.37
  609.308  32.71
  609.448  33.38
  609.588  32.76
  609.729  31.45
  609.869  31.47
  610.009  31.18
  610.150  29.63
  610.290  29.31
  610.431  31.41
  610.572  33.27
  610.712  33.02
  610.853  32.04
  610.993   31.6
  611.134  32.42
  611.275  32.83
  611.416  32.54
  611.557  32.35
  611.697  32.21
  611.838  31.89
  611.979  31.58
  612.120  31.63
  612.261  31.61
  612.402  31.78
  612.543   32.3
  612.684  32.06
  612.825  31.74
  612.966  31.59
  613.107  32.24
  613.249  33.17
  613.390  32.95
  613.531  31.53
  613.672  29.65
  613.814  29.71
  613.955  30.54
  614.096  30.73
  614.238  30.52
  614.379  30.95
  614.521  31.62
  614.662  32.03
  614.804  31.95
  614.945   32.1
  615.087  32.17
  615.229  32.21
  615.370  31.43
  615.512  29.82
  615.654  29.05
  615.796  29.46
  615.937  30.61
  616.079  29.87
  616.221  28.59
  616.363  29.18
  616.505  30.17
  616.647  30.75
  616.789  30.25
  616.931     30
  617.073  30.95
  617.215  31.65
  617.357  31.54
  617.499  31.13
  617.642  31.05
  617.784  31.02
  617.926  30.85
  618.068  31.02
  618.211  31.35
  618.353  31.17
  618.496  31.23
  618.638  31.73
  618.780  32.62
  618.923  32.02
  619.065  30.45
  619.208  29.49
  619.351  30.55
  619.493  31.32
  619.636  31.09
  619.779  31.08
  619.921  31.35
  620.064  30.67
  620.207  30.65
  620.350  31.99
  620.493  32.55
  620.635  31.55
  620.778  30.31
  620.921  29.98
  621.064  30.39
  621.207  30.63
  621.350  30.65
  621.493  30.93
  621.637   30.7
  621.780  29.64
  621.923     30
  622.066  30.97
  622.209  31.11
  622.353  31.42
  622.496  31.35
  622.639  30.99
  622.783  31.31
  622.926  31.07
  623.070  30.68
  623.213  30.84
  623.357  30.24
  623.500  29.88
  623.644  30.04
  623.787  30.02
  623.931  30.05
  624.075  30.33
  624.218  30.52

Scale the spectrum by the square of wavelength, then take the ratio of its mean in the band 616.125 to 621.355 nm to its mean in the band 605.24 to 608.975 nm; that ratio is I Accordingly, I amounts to 0.97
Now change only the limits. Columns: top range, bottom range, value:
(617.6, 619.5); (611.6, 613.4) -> 0.99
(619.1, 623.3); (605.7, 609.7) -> 0.98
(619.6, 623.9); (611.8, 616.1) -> 1.01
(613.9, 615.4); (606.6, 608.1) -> 0.97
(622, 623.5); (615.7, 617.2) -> 1.05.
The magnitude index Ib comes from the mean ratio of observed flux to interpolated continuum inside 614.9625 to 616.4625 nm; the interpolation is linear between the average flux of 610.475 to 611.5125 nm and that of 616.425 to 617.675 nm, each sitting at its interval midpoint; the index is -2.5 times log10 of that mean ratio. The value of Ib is 0.03 mag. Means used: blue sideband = 32.5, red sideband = 30.8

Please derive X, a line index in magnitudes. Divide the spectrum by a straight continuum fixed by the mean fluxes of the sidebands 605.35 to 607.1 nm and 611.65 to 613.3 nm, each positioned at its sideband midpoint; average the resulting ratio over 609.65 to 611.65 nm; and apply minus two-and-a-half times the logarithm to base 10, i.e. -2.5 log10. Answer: 0.02 mag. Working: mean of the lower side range 33.4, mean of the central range 31.8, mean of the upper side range 32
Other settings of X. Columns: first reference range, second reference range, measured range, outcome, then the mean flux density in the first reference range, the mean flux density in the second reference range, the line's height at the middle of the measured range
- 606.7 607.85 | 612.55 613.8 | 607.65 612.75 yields 0.014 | 33.3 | 31.8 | 32.5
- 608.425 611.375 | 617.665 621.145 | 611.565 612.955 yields -0.003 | 32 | 31.1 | 31.8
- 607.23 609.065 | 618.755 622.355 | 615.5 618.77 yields 0.026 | 32.5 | 30.9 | 31.3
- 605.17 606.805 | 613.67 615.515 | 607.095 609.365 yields 0.002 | 33.1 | 31.2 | 32.6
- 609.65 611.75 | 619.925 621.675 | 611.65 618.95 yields 0.008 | 31.8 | 30.9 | 31.4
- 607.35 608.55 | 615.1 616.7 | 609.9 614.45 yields -0.013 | 32.5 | 30.2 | 31.3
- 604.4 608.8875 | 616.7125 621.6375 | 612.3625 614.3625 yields 0.016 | 33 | 31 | 31.9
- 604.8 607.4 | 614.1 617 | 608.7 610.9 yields 0.010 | 33.3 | 30.6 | 32.2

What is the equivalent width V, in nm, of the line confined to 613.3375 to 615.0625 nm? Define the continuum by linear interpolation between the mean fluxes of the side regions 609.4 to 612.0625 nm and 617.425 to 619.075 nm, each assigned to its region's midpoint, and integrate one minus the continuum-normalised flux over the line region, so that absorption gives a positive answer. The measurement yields 0.024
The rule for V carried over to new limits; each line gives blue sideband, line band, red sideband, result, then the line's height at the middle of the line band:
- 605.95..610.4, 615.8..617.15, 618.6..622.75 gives 0.06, 31.5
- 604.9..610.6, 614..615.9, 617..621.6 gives 0.04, 31.7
